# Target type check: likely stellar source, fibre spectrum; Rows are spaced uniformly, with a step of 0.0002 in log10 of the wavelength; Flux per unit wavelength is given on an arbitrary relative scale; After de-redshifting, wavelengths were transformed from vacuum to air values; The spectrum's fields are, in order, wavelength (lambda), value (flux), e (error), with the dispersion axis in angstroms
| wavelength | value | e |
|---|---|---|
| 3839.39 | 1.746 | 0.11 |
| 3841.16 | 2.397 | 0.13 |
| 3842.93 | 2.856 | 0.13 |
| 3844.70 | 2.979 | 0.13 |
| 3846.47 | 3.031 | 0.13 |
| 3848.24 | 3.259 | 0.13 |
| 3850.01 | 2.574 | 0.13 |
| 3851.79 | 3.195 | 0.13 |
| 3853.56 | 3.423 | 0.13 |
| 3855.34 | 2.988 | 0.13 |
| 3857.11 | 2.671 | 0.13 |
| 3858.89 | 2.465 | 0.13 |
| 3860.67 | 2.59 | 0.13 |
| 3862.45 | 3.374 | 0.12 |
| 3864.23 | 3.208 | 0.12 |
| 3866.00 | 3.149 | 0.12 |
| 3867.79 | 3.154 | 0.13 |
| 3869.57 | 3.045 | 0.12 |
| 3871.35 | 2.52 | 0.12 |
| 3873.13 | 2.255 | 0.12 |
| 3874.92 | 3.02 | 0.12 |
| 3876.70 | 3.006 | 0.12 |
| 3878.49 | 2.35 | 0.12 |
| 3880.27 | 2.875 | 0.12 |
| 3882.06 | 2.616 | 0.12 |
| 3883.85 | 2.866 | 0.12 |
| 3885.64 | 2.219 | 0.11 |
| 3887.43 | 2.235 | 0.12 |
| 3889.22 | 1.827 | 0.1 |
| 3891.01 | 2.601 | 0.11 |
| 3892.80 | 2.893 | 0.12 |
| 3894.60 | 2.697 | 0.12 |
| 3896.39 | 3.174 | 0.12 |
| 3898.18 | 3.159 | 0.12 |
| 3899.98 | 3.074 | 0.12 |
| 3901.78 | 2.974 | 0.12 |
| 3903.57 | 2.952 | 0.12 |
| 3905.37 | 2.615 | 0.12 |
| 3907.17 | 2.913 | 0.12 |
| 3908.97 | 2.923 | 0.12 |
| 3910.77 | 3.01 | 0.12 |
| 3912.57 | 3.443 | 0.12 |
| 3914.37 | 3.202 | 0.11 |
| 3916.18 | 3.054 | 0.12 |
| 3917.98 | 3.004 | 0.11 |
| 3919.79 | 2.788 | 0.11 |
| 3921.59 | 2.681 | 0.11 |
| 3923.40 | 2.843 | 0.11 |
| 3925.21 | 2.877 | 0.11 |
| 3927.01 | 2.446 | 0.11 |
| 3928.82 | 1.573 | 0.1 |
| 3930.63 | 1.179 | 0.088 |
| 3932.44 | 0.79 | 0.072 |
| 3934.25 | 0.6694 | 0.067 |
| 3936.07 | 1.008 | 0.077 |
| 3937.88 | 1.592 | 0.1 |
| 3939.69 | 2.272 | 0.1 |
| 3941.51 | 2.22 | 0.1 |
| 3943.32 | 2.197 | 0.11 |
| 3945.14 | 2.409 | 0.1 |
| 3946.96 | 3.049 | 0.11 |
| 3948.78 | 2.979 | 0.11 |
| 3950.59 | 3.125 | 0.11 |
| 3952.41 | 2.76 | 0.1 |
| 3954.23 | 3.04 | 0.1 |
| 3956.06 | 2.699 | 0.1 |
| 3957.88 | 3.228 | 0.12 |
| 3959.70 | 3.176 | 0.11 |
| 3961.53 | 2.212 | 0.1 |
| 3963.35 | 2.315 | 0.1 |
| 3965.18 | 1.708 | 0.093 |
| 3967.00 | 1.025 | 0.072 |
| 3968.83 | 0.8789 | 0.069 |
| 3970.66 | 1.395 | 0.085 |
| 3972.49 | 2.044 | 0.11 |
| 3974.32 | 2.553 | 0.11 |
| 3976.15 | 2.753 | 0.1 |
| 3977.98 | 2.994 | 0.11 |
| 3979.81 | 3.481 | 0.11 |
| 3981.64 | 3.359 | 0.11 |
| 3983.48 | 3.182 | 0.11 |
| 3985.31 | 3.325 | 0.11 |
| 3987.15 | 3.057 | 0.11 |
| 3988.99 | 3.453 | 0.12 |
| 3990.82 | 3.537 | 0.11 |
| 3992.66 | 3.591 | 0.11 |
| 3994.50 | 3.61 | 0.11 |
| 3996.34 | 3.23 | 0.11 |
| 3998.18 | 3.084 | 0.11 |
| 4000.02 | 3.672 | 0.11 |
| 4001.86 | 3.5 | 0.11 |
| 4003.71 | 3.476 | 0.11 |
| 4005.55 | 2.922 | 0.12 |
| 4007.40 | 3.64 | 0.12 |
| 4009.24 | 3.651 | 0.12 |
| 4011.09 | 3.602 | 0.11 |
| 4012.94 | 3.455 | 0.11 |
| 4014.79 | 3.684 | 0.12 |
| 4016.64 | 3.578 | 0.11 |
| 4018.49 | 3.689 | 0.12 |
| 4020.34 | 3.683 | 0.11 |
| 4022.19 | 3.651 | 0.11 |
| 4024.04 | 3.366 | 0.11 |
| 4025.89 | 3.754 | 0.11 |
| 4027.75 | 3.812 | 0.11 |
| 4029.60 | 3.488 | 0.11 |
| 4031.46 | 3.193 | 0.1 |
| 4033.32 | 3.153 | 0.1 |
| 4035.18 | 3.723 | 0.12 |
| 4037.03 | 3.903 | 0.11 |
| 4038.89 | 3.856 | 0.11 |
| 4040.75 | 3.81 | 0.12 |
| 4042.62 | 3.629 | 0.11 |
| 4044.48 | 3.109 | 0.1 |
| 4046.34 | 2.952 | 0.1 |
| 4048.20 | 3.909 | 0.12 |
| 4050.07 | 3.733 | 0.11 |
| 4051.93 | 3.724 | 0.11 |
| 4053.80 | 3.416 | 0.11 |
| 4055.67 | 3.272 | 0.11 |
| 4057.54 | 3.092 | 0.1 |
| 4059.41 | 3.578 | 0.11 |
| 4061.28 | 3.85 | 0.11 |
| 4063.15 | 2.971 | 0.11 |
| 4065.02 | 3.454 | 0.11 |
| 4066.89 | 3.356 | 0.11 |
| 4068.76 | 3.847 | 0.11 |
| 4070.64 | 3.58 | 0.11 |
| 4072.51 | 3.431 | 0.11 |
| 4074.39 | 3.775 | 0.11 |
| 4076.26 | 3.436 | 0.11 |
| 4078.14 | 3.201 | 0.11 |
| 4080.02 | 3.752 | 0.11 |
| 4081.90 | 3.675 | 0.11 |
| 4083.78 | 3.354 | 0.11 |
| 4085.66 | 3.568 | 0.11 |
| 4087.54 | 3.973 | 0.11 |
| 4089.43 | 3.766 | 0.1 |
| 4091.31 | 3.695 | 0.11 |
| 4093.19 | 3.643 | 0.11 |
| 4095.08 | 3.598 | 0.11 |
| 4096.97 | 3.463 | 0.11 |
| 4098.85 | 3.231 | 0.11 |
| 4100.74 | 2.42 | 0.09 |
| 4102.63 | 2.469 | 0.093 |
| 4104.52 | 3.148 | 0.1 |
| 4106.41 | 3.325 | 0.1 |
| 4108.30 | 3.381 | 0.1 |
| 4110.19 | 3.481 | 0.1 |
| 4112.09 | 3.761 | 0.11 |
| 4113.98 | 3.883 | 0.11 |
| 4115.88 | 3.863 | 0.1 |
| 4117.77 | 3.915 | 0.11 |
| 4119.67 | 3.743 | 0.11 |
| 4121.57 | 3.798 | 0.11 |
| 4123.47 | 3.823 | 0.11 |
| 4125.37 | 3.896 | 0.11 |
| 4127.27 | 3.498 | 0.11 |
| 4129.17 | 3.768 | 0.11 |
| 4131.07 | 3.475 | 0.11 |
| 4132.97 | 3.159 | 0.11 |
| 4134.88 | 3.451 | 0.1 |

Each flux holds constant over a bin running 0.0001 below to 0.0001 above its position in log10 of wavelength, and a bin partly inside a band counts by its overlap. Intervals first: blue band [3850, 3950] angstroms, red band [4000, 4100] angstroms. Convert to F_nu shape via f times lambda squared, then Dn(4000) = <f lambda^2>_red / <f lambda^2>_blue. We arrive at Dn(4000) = 1.46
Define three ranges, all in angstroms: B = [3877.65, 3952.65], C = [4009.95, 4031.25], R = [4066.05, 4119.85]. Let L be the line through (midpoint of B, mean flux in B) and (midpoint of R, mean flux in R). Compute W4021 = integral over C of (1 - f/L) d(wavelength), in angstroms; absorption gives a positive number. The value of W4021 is -3.4 angstroms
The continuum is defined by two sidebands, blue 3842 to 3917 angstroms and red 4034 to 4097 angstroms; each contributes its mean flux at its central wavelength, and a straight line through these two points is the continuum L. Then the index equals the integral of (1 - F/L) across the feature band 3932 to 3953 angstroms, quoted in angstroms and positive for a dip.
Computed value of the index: 6.8 angstroms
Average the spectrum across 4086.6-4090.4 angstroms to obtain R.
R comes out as 3.87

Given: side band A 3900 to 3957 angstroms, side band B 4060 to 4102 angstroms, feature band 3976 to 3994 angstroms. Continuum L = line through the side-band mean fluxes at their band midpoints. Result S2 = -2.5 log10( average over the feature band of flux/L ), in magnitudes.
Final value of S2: -0.15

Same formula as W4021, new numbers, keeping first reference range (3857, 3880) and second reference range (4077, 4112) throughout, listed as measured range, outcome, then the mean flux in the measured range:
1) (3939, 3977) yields 8.41 angstroms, 2.38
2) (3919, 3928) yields 0.79 angstroms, 2.72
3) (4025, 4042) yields -1.99 angstroms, 3.63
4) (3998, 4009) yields -0.84 angstroms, 3.42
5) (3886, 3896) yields 1.45 angstroms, 2.48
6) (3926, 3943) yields 8.18 angstroms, 1.56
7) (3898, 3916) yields -0.54 angstroms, 3.02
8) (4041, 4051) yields -0.63 angstroms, 3.49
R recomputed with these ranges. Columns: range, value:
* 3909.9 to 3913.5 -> 3.23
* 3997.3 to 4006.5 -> 3.33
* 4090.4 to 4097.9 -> 3.6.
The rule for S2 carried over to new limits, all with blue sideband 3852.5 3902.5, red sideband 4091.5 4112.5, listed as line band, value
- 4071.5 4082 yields -0.10 mag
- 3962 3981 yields 0.37 mag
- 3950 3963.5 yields 0.05 mag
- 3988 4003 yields -0.14 mag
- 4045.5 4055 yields -0.12 mag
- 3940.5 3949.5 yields 0.15 mag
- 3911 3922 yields -0.06 mag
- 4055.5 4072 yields -0.09 mag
